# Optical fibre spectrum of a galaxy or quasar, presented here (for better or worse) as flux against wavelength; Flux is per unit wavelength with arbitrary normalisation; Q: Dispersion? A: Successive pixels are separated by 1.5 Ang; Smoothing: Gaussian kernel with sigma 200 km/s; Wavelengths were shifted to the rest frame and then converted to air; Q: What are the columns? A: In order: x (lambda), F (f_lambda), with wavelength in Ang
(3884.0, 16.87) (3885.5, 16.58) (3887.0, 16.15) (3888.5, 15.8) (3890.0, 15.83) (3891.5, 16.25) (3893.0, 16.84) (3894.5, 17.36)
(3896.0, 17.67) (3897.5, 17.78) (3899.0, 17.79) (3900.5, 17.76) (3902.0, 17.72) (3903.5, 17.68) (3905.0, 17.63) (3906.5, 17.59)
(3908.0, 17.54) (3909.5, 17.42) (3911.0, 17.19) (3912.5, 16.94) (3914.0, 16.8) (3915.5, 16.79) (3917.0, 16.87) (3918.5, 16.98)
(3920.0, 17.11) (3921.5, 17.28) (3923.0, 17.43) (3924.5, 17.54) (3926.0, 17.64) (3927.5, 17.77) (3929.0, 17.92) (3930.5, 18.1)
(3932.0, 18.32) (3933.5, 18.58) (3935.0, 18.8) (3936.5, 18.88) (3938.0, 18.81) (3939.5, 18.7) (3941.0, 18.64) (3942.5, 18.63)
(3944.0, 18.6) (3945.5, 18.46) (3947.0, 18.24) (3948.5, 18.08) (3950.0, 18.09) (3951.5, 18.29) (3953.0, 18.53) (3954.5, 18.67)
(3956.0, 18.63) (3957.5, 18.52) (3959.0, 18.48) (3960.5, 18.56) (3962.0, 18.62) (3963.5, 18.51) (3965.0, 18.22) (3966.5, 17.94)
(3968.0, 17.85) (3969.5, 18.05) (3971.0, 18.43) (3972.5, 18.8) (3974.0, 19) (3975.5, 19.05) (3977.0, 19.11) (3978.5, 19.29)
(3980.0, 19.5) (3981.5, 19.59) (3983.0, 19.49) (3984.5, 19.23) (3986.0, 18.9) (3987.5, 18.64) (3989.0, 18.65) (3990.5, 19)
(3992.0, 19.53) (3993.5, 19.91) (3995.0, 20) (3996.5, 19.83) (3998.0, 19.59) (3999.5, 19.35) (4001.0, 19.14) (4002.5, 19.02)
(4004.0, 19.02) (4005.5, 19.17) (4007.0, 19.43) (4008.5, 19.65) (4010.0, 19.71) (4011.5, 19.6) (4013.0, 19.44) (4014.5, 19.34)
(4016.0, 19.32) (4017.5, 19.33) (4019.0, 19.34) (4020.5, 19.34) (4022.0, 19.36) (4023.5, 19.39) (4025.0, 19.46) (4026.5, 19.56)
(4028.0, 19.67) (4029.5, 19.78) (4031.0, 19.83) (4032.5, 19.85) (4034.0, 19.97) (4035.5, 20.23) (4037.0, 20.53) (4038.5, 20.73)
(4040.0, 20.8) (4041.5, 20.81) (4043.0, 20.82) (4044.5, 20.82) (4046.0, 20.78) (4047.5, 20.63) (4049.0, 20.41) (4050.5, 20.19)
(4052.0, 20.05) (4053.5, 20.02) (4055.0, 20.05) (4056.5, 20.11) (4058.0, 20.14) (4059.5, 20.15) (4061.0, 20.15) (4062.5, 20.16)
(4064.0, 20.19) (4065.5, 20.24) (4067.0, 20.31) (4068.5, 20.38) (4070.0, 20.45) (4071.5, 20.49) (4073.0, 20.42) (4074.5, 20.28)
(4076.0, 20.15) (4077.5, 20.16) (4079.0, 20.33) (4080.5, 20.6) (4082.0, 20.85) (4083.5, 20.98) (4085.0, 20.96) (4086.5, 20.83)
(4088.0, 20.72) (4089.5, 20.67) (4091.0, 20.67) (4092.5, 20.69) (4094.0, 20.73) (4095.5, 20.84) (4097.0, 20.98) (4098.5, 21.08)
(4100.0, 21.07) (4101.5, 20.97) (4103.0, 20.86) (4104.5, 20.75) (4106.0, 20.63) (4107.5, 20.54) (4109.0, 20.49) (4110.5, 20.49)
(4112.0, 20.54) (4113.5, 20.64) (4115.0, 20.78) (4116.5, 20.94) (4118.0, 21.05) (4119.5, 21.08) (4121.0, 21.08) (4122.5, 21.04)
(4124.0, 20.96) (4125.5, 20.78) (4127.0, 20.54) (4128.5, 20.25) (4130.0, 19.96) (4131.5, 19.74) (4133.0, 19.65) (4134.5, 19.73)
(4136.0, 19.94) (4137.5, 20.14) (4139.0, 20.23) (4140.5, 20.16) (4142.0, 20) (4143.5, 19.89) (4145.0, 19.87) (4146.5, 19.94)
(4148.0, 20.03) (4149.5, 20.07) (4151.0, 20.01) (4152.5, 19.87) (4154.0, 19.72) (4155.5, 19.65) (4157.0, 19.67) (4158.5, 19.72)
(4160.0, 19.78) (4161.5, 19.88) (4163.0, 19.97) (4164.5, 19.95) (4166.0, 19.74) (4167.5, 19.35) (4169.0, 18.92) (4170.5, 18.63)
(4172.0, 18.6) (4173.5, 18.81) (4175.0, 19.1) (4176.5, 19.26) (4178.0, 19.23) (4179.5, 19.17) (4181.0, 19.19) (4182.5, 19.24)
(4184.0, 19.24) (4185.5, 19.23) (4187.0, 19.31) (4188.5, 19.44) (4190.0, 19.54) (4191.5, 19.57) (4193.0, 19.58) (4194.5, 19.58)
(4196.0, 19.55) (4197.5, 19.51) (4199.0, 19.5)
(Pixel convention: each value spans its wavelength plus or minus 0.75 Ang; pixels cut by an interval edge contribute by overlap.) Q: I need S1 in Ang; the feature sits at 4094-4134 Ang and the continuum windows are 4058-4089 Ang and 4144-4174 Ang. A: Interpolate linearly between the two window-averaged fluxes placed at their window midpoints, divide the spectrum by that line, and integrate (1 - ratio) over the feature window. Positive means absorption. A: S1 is -1.3 Ang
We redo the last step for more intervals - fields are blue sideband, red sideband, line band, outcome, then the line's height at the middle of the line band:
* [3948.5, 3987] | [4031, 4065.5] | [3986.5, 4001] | -0.1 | 19.2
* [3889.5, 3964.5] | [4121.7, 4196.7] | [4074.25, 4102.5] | -2.3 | 19.1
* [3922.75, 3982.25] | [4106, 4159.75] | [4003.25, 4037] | -0.7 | 19.1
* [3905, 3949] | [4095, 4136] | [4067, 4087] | -0.5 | 20.1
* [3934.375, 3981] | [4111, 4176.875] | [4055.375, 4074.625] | -0.9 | 19.4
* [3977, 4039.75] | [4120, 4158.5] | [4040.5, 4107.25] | -2.4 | 19.8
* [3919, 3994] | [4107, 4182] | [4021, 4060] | -2.0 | 19.2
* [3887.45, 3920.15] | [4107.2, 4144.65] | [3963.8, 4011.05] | -1.8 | 18.4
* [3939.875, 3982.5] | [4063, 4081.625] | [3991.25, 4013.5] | -0.3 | 19.2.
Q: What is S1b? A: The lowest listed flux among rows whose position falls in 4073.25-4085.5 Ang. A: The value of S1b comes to 20.15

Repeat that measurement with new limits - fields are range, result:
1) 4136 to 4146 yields 19.87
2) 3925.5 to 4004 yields 17.64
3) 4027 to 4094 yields 19.67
